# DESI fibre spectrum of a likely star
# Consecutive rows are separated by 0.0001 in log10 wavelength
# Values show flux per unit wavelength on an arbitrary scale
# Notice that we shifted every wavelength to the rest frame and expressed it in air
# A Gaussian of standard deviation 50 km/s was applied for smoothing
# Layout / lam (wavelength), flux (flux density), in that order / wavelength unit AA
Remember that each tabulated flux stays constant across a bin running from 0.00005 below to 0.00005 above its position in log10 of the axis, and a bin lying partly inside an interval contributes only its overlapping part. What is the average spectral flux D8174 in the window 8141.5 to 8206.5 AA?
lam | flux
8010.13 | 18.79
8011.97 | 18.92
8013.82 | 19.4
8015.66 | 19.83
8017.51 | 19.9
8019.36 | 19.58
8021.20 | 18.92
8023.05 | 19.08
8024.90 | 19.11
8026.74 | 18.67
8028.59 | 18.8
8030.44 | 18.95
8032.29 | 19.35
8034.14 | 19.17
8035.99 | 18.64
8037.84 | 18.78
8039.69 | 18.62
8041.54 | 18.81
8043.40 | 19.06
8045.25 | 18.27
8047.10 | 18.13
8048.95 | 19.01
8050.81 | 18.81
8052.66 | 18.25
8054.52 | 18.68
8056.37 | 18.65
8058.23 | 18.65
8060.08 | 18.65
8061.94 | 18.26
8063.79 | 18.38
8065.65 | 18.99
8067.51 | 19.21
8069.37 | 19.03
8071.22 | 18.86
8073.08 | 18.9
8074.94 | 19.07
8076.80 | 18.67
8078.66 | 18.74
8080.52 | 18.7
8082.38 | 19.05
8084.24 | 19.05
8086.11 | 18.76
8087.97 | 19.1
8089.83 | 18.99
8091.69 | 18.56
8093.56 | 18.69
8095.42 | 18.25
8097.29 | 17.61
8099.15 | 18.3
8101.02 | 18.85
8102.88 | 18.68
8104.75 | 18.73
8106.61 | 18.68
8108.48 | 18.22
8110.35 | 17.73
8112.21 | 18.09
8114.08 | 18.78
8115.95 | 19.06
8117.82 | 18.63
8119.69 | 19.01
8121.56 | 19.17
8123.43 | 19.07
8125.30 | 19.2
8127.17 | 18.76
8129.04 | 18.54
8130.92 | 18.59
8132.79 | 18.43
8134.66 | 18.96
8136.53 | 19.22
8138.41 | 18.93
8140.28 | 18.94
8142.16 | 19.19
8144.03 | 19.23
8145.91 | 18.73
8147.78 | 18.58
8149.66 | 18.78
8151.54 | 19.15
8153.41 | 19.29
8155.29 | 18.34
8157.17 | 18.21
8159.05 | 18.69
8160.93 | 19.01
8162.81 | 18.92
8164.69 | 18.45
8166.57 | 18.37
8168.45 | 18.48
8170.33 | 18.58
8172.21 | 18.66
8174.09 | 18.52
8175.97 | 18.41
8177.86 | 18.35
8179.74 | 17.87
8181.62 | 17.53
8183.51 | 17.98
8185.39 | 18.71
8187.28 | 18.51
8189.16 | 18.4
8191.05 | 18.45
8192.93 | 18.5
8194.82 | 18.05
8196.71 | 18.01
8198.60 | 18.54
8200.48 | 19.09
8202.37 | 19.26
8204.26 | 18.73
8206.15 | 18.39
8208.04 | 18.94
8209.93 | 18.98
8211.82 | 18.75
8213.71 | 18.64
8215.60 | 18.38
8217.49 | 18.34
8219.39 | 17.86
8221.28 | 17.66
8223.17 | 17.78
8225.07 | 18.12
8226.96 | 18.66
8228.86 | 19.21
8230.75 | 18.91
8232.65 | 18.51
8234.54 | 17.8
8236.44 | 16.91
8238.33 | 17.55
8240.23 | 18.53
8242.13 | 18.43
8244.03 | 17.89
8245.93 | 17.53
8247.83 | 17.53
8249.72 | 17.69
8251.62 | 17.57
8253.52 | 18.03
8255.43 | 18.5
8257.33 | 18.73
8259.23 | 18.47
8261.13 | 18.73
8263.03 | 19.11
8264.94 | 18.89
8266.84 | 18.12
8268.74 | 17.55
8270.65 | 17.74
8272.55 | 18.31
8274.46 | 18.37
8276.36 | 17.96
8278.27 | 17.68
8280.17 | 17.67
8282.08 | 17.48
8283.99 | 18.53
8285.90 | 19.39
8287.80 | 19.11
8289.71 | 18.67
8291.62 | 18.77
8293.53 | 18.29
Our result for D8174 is 18.6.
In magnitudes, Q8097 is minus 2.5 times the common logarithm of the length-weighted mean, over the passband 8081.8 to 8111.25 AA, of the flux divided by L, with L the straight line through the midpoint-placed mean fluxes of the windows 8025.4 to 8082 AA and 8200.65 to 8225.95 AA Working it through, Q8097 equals 0.01 mag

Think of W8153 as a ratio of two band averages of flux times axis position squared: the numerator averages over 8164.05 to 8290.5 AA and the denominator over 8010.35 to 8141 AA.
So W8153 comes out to 1.0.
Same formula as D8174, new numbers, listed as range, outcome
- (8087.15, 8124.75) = 18.6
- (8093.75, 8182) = 18.6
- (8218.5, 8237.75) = 18.1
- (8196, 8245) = 18.4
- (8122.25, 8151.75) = 18.9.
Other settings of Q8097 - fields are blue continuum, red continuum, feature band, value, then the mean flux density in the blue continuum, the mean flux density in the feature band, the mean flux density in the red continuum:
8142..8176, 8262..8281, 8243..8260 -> 0.02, 18.7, 18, 18.1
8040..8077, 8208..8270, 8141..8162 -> -0.02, 18.7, 18.8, 18.2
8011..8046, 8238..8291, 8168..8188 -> 0.01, 19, 18.3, 18.2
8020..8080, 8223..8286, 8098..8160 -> -0.01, 18.8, 18.7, 18.2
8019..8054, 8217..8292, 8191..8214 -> -0.02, 18.8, 18.7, 18.2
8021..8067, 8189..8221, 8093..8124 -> 0.01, 18.7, 18.6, 18.5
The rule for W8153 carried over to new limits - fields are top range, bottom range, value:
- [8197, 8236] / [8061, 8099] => 1.02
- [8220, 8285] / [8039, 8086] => 1.01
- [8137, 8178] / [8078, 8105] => 1.02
